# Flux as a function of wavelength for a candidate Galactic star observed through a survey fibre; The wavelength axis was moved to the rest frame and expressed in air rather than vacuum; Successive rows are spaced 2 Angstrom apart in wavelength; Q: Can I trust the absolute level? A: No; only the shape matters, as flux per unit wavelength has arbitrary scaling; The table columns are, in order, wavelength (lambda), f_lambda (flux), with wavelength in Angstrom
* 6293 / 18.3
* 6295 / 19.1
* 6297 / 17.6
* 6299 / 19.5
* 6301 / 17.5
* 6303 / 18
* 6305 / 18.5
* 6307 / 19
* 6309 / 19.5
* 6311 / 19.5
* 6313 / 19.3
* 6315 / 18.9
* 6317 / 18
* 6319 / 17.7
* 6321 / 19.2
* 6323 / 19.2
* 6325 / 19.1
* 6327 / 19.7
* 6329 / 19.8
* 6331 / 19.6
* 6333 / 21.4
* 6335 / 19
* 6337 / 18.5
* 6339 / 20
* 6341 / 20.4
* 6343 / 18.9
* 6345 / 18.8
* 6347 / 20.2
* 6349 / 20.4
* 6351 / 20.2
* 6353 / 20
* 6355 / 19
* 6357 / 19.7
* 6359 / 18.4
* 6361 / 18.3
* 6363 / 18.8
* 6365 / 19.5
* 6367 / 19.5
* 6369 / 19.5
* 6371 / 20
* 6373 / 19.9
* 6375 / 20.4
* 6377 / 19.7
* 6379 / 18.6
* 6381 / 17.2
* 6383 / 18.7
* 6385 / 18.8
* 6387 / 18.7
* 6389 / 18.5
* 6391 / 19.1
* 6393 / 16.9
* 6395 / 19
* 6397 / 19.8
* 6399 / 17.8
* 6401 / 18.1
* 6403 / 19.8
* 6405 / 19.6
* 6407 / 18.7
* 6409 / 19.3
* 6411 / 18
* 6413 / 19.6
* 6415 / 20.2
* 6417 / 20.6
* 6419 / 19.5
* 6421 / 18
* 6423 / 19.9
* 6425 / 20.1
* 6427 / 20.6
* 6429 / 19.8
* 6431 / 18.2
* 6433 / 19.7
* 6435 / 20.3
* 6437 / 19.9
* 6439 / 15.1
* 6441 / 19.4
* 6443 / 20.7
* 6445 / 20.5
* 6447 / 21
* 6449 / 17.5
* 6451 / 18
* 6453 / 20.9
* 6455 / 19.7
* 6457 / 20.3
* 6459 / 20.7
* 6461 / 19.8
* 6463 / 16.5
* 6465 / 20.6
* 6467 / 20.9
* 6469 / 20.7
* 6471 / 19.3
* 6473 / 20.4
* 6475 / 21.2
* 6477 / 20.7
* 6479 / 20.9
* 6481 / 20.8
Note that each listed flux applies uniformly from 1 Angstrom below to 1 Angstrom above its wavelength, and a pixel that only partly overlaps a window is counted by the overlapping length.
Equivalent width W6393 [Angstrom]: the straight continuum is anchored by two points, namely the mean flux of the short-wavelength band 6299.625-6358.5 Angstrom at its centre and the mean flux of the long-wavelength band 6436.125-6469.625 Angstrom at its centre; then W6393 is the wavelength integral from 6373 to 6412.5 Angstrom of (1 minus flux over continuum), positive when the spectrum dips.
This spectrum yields 1.2 Angstrom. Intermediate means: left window 19.3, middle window 18.8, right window 19.5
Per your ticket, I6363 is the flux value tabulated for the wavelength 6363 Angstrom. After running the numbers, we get 18.8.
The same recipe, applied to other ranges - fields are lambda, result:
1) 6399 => 17.8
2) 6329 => 19.8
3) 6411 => 18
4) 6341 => 20.4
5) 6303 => 18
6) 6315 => 18.9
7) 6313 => 19.3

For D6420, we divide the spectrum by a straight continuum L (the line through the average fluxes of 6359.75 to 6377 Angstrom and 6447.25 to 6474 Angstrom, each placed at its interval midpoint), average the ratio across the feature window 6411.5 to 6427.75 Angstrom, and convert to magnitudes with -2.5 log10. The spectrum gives -0.01 mag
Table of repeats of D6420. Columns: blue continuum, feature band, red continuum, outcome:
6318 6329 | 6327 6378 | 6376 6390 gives -0.043 mag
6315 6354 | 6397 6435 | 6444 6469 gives 0.017 mag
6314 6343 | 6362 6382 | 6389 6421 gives -0.010 mag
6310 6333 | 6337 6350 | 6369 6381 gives -0.021 mag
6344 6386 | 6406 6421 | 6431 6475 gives 0.009 mag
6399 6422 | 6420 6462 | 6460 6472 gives -0.006 mag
